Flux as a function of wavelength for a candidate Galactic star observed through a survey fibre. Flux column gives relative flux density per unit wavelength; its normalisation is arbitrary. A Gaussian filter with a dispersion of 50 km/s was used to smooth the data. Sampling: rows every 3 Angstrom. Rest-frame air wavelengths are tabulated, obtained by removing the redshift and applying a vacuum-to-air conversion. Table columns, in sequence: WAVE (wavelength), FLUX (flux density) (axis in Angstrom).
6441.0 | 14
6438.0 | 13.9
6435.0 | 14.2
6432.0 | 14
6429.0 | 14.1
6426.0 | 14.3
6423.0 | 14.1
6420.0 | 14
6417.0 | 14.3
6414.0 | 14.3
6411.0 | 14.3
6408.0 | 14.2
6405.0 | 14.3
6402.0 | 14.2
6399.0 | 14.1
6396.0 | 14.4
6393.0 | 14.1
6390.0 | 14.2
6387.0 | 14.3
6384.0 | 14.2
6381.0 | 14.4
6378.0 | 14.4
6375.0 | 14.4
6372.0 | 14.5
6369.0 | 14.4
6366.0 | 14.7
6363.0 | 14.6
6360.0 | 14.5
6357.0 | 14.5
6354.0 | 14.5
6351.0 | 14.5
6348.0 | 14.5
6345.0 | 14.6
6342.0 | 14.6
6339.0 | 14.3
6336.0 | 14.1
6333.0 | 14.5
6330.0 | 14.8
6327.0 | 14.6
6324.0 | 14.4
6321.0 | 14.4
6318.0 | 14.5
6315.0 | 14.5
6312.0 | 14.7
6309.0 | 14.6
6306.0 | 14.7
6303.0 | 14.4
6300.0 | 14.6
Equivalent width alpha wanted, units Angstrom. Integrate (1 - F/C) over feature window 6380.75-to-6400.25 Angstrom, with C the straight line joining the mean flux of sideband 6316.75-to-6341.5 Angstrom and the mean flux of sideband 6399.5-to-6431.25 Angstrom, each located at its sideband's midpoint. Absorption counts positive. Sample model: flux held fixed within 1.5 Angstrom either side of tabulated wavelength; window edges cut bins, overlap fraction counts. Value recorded 0.1 Angstrom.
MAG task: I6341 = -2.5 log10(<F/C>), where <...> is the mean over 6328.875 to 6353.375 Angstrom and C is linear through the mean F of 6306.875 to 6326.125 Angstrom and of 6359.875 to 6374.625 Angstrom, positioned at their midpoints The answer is 0.00 mag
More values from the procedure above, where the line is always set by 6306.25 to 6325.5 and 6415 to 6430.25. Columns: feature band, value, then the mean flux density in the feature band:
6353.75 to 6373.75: -0.01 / 14.5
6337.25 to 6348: 0.00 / 14.5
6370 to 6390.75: 0.00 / 14.3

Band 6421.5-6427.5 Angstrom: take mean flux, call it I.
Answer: 14.2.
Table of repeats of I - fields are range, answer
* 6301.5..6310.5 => 14.6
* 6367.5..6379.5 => 14.4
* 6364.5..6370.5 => 14.5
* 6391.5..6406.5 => 14.2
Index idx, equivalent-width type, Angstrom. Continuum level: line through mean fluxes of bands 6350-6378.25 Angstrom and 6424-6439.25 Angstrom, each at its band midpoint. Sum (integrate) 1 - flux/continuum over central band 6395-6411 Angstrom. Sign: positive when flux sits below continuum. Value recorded 0.0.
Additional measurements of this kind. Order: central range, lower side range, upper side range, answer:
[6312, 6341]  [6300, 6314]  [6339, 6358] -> 0.2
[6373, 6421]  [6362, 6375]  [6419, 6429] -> 0.2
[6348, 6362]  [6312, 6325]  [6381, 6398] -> -0.1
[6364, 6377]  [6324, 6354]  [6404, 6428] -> -0.1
